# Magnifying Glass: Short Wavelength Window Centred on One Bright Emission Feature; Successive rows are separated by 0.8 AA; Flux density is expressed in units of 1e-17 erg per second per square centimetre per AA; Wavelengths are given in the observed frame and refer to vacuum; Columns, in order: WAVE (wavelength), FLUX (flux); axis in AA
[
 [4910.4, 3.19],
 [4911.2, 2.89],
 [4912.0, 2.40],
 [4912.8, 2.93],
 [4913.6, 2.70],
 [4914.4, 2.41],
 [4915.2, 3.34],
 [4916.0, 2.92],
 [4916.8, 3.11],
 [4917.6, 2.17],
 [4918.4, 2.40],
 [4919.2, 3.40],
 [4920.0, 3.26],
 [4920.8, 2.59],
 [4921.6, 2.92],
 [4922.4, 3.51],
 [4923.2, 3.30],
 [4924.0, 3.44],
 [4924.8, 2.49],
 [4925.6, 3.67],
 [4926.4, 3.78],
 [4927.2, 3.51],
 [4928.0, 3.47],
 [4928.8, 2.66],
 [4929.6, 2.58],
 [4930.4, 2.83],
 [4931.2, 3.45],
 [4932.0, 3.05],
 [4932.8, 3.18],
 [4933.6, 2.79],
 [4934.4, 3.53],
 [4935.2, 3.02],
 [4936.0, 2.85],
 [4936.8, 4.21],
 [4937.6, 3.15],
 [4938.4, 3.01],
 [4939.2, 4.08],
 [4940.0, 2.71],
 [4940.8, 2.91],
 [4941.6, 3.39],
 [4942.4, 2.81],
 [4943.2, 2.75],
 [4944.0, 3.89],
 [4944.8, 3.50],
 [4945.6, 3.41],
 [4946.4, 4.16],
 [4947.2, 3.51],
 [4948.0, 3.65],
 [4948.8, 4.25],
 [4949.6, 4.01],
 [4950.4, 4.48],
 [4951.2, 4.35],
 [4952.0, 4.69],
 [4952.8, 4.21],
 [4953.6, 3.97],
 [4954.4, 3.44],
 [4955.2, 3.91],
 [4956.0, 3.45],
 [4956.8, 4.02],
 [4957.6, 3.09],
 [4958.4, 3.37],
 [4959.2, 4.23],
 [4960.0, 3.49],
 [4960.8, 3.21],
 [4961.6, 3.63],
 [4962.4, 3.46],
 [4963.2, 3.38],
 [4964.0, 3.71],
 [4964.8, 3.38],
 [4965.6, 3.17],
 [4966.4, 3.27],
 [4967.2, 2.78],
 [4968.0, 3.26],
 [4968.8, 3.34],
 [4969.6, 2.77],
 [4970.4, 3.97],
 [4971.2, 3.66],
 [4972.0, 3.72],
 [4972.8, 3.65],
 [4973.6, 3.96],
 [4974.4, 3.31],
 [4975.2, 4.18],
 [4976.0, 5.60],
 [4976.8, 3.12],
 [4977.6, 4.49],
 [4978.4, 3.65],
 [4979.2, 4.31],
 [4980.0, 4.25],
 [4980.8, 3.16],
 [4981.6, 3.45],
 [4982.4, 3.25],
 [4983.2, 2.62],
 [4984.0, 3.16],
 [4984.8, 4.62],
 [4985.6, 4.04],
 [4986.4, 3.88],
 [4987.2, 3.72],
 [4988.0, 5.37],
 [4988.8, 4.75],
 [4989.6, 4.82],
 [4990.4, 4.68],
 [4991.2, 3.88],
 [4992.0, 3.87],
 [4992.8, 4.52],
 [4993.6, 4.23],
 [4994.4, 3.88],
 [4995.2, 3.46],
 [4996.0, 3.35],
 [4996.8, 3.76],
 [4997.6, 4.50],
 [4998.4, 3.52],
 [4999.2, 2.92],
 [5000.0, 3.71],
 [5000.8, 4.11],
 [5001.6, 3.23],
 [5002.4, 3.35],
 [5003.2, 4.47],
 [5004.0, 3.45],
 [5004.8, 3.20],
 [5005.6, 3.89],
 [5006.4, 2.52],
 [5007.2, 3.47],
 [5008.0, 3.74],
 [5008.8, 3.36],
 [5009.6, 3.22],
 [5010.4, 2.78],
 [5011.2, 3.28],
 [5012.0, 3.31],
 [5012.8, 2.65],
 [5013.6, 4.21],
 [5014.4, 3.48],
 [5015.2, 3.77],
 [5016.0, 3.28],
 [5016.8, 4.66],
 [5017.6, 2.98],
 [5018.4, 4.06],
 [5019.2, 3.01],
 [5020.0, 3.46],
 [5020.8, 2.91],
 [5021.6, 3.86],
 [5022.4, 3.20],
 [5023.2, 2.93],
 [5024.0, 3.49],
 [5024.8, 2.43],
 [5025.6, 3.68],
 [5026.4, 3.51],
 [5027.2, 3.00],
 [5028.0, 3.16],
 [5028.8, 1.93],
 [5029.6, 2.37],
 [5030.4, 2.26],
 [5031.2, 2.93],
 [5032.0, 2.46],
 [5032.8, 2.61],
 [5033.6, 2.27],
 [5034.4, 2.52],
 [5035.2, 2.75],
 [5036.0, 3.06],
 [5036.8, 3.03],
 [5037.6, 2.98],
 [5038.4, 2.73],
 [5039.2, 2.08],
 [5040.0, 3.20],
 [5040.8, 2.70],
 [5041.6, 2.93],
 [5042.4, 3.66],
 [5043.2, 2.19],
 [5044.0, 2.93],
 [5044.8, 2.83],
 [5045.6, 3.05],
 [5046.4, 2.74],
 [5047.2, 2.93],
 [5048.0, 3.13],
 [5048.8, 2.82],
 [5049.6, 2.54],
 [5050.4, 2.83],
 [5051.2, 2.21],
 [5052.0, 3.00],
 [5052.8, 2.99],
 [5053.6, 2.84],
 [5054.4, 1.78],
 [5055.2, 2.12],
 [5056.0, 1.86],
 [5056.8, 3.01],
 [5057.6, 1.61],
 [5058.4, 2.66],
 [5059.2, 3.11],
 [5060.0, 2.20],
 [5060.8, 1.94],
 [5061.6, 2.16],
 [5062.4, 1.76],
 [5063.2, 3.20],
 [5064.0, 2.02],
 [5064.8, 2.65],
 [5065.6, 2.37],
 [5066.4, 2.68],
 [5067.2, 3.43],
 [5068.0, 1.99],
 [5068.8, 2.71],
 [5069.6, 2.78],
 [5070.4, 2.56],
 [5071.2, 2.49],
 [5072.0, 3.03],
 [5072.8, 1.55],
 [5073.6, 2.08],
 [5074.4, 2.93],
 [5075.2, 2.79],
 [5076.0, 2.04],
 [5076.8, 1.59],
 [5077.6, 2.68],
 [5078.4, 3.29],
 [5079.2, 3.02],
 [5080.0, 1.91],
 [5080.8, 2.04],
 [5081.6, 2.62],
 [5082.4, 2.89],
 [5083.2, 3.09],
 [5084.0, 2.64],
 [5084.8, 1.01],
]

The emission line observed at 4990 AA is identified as C III] 1909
